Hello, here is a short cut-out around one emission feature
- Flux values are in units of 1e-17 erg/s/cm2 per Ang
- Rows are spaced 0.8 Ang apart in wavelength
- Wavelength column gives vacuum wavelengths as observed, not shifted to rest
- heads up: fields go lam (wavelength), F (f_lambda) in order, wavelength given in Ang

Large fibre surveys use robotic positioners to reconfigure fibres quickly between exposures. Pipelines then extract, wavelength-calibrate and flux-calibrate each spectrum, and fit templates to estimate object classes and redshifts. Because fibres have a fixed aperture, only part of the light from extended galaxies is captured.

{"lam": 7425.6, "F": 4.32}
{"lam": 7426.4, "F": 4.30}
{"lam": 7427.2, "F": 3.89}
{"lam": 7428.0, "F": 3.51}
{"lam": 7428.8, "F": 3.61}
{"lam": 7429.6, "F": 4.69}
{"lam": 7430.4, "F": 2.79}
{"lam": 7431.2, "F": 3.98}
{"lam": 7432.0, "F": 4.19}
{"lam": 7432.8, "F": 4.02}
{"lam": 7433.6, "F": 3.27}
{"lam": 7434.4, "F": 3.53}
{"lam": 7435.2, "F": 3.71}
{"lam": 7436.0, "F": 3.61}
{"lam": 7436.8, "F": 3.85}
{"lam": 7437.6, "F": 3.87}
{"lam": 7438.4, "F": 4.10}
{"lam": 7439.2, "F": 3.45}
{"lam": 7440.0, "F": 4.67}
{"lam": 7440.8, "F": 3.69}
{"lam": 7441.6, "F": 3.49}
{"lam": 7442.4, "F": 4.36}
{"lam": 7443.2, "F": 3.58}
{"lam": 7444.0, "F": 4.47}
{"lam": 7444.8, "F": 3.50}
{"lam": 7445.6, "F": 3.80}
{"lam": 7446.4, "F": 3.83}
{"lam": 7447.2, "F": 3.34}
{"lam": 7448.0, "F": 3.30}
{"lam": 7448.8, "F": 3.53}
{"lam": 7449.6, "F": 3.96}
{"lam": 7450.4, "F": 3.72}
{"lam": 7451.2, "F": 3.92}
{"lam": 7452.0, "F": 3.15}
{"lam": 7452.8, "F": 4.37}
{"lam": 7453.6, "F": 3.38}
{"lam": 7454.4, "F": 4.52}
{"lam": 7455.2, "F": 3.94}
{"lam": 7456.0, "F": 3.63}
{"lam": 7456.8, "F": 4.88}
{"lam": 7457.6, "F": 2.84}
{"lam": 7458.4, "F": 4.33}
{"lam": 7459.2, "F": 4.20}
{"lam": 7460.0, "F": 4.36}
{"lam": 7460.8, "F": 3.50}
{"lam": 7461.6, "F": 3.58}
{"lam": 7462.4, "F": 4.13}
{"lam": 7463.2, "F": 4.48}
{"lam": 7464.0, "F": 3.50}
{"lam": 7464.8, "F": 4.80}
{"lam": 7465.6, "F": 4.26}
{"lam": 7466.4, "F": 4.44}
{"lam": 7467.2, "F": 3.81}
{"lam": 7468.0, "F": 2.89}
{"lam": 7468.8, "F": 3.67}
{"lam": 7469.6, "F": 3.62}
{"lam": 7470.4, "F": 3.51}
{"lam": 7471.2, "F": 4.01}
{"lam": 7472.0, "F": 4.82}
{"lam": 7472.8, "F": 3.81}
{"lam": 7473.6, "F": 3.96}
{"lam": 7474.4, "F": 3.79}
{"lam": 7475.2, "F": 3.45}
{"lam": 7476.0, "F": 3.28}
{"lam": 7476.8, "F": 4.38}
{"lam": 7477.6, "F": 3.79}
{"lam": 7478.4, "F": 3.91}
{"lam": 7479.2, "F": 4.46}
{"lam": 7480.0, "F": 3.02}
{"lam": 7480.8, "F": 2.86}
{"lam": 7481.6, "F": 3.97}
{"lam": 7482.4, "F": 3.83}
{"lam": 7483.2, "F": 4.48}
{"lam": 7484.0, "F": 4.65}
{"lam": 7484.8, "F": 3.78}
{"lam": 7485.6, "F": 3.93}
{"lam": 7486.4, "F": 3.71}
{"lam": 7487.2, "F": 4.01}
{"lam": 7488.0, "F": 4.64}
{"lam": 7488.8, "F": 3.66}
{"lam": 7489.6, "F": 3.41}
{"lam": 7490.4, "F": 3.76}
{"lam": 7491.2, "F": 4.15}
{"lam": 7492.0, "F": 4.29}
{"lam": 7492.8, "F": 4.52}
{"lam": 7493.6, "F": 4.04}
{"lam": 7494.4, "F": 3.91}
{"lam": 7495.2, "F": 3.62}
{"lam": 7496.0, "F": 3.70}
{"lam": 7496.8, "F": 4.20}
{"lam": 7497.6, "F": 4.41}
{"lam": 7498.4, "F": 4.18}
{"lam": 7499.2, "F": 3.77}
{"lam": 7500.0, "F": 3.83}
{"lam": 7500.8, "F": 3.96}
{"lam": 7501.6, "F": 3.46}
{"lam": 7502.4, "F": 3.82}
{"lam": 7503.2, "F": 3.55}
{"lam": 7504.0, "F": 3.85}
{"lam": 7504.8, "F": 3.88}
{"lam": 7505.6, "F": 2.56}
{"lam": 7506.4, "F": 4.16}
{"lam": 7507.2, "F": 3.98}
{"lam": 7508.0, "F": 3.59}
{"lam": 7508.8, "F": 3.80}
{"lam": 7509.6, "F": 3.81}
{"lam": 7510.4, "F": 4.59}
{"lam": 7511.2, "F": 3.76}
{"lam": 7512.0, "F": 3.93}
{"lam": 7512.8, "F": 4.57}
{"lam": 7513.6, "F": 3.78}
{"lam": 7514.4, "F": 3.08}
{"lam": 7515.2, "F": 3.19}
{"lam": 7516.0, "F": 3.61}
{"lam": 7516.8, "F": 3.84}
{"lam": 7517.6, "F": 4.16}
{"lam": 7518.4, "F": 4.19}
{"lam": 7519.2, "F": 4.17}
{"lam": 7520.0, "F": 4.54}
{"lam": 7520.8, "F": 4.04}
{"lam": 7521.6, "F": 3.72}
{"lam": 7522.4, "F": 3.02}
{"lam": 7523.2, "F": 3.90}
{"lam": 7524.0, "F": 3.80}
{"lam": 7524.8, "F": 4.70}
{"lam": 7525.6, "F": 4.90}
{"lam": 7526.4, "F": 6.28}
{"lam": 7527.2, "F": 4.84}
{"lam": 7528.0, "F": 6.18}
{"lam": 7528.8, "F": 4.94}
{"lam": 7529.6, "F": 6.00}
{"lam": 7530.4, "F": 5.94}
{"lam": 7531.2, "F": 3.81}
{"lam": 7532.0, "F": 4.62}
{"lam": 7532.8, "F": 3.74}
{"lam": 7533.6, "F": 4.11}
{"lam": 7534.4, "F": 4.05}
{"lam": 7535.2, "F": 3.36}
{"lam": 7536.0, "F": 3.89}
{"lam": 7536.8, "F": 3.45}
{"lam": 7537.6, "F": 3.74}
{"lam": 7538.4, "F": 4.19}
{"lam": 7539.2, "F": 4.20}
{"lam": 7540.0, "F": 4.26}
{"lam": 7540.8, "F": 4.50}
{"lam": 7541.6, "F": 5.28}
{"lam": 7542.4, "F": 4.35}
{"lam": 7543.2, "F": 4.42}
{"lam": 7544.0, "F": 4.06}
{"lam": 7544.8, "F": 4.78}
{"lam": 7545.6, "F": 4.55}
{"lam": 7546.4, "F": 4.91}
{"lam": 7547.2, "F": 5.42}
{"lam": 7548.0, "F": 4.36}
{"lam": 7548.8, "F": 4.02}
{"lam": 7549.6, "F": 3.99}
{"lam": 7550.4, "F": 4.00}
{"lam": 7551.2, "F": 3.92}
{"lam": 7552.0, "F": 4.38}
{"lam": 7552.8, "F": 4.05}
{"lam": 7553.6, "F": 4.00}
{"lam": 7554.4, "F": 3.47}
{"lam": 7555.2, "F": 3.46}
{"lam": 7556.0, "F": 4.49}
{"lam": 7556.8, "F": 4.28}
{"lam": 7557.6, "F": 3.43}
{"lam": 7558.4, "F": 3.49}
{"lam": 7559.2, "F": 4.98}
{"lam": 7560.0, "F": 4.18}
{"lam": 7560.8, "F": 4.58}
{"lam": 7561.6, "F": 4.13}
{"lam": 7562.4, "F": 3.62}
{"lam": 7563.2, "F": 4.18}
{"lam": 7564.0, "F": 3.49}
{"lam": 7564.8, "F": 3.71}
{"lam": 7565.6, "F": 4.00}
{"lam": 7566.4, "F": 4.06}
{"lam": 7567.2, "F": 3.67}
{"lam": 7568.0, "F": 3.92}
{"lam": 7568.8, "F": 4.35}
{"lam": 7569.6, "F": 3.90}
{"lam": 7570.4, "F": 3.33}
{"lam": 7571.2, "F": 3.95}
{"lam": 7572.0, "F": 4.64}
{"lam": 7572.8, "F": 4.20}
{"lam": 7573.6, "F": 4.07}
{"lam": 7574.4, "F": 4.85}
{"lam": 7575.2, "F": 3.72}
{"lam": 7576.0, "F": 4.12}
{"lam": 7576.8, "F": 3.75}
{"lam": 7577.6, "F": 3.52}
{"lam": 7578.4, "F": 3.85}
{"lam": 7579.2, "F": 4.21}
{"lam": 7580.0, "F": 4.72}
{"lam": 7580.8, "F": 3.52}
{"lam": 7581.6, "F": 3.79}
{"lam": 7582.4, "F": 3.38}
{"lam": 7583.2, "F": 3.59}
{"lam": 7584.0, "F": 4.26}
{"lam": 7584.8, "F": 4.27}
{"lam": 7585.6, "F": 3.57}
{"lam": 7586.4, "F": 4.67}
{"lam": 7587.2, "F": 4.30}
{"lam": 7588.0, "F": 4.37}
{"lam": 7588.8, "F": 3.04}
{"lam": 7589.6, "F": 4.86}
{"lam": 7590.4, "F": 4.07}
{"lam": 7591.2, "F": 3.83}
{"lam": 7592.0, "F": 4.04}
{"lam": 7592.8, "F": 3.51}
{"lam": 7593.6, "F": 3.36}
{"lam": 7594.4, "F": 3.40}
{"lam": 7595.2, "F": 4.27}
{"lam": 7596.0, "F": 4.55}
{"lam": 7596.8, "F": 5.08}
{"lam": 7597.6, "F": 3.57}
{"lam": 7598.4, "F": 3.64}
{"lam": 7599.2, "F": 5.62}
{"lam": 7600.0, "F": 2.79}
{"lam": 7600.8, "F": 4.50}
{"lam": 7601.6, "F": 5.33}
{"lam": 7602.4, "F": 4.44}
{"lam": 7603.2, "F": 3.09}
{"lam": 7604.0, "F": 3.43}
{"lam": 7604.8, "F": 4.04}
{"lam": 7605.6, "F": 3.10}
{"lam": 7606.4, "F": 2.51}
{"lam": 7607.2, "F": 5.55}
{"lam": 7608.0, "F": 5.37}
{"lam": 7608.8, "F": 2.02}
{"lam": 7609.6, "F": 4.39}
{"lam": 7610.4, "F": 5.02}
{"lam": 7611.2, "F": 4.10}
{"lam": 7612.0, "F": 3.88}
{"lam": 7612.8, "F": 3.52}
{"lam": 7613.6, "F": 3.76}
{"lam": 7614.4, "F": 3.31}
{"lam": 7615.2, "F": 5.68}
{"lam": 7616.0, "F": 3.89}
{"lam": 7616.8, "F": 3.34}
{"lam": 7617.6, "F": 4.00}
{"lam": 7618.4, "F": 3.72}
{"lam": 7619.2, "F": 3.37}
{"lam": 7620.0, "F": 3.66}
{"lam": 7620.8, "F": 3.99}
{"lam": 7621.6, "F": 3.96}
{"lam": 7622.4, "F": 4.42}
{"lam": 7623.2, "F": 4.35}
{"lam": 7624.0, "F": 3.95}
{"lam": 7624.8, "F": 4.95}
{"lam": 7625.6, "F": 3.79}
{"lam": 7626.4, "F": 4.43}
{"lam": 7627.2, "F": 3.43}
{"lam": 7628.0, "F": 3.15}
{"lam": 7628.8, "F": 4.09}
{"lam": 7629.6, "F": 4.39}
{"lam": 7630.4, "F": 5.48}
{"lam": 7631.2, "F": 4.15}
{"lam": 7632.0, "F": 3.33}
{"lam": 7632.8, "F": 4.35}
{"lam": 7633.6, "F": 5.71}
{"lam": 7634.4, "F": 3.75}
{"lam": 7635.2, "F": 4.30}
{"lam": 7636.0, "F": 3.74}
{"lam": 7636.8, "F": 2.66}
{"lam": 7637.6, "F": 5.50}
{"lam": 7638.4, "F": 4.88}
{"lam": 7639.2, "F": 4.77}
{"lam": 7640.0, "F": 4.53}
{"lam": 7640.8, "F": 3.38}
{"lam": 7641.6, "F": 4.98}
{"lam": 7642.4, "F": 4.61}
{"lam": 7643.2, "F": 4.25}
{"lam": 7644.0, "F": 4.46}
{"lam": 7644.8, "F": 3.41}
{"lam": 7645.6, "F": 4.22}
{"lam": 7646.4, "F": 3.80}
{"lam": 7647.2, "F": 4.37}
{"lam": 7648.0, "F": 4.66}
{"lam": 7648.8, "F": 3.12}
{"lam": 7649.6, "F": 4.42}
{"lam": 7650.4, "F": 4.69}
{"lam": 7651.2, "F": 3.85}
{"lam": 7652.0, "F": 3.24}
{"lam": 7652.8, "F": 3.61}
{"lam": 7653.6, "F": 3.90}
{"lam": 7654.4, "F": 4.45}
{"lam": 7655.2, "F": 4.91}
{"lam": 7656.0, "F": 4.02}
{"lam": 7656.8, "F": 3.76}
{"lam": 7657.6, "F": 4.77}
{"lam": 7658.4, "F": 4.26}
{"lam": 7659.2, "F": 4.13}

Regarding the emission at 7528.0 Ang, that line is [S II]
